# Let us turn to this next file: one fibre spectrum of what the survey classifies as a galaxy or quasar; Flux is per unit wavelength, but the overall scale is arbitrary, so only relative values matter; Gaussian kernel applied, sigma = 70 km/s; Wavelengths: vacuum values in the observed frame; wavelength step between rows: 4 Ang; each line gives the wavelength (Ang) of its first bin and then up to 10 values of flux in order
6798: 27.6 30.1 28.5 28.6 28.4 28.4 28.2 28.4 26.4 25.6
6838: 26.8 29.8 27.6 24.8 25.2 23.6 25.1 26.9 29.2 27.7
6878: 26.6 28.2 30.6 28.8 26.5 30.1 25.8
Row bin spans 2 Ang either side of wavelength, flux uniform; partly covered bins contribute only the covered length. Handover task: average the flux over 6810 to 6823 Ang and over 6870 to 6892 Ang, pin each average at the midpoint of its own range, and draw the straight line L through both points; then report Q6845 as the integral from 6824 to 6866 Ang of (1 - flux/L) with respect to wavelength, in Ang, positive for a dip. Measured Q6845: 3.04 Ang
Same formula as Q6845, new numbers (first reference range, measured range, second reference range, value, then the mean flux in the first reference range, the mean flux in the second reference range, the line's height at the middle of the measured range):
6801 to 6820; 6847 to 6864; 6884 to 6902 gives 2.3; 28.7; 28.6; 28.7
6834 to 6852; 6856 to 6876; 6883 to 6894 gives 1.1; 27.1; 29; 28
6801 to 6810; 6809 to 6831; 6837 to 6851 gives 0.3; 29.1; 27.5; 28.5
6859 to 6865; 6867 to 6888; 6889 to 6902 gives -1.5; 25.2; 28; 26.5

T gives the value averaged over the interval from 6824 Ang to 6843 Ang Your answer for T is 27.3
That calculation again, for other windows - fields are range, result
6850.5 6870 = 25.6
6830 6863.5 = 26.1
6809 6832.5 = 28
